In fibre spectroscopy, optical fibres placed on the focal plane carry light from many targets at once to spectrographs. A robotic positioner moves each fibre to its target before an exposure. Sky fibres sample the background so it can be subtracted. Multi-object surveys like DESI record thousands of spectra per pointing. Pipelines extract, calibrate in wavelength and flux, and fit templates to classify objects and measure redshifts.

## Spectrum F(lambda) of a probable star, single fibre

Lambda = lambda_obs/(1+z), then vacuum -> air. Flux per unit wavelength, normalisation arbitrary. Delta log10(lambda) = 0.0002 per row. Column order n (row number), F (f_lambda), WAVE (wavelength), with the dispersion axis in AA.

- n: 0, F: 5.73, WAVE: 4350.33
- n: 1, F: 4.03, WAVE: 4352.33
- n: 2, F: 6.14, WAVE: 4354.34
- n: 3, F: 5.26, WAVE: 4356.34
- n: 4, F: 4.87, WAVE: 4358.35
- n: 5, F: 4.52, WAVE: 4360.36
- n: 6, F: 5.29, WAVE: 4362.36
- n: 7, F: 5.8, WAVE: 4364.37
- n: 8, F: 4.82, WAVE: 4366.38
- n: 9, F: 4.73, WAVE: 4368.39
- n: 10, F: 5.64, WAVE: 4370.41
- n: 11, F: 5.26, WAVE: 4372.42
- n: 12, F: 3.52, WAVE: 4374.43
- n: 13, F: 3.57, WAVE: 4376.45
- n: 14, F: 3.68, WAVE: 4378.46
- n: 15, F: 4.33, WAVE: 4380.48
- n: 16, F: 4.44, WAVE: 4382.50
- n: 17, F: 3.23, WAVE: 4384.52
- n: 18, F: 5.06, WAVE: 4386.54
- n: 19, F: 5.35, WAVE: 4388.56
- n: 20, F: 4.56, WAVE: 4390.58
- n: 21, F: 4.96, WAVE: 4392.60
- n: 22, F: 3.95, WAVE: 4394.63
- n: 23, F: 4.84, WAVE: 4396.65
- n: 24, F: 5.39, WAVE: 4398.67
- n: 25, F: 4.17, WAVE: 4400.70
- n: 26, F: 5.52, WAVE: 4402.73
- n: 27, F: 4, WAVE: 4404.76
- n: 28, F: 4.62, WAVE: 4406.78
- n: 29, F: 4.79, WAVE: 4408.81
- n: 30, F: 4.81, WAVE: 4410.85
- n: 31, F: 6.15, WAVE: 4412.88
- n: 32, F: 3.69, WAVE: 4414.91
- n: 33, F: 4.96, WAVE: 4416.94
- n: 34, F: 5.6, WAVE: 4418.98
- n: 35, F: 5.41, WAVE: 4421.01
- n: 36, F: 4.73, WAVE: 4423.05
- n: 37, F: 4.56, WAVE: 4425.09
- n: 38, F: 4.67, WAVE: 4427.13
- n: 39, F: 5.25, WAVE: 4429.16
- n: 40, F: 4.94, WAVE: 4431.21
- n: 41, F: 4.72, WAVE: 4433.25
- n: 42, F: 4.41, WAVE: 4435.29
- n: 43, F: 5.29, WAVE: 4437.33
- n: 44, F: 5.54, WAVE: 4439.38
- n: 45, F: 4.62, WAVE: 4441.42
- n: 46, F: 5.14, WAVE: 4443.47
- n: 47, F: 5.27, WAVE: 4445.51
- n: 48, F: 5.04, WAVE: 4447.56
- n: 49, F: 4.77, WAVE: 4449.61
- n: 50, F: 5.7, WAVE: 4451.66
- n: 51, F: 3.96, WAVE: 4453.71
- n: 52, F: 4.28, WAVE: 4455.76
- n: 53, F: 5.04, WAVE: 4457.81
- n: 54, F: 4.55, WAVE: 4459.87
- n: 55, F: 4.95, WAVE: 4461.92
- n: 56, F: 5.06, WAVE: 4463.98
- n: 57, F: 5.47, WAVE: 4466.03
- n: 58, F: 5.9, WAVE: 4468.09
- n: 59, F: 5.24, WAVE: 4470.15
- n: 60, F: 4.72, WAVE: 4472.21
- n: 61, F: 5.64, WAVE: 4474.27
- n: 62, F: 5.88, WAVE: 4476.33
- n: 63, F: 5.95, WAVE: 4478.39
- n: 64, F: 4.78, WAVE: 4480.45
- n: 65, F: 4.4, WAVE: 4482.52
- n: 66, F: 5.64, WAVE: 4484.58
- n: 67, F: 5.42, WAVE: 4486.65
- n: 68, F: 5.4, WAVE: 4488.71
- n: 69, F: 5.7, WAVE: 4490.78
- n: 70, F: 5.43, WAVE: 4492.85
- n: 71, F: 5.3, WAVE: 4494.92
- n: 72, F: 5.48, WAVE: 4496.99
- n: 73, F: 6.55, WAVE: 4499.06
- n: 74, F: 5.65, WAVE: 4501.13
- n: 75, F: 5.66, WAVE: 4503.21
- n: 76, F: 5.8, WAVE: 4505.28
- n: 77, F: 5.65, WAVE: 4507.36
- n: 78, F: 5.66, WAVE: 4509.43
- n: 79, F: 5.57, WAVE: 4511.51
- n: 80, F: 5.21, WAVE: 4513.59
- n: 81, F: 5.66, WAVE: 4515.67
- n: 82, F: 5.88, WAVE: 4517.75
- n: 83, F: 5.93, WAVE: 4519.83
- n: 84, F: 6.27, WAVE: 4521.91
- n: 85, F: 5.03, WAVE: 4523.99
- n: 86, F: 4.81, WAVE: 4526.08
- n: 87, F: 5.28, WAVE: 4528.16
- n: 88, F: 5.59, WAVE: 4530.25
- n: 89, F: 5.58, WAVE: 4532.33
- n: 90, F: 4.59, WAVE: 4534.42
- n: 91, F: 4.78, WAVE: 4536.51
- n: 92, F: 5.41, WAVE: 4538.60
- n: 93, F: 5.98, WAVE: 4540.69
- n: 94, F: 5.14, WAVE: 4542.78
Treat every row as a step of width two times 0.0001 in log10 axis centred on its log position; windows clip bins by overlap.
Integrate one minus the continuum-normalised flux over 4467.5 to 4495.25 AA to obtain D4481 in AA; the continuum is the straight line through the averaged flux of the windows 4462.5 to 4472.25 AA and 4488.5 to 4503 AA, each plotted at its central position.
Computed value 0.5 AA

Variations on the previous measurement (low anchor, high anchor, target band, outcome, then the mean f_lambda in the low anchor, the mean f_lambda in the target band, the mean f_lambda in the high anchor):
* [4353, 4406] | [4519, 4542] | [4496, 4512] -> -1.5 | 4.72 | 5.76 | 5.38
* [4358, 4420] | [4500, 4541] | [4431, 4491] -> 0.4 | 4.71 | 5.11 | 5.49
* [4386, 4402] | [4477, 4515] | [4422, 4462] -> 2.0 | 4.79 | 4.87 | 5.52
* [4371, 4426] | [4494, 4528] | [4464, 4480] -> -0.6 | 4.64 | 5.49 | 5.62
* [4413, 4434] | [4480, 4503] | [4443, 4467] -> 1.1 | 4.91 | 4.93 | 5.46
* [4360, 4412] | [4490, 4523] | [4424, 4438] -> 0.6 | 4.65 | 4.82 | 5.71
